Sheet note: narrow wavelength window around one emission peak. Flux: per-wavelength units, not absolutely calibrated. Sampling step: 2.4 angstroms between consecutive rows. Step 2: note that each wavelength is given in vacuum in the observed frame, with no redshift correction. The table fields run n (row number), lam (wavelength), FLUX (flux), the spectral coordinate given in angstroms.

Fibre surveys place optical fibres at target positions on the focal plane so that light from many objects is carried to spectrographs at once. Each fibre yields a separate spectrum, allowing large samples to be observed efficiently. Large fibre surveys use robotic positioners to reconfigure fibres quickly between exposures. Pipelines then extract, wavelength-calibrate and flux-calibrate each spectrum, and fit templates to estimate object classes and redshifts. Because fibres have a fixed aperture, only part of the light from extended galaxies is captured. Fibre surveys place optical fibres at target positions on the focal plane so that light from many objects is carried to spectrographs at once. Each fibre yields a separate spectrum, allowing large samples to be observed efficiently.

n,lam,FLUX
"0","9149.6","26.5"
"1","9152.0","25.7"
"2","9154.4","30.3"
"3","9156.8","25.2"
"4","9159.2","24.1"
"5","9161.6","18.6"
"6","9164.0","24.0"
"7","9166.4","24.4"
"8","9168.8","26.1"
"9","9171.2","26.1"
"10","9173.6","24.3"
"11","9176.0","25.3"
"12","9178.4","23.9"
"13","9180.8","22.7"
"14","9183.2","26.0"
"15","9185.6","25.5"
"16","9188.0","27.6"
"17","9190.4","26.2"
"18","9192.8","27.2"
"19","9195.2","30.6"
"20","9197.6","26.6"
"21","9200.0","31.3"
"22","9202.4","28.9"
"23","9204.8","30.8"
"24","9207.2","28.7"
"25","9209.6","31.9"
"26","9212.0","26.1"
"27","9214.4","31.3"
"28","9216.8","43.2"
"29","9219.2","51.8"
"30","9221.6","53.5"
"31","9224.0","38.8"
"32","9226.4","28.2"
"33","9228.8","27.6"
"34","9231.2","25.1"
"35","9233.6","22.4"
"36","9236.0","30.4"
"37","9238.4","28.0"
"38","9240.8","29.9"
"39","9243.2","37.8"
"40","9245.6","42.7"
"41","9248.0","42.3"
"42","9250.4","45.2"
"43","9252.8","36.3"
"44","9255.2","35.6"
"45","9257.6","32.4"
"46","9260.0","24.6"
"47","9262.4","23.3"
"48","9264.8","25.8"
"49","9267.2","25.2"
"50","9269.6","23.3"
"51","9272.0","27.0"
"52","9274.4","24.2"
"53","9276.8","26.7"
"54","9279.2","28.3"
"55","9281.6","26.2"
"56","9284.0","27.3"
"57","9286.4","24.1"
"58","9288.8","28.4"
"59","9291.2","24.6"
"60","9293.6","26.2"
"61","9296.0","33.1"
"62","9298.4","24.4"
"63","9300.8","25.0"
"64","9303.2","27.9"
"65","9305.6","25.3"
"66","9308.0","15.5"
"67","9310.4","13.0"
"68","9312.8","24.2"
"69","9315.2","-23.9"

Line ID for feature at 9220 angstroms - H-alpha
